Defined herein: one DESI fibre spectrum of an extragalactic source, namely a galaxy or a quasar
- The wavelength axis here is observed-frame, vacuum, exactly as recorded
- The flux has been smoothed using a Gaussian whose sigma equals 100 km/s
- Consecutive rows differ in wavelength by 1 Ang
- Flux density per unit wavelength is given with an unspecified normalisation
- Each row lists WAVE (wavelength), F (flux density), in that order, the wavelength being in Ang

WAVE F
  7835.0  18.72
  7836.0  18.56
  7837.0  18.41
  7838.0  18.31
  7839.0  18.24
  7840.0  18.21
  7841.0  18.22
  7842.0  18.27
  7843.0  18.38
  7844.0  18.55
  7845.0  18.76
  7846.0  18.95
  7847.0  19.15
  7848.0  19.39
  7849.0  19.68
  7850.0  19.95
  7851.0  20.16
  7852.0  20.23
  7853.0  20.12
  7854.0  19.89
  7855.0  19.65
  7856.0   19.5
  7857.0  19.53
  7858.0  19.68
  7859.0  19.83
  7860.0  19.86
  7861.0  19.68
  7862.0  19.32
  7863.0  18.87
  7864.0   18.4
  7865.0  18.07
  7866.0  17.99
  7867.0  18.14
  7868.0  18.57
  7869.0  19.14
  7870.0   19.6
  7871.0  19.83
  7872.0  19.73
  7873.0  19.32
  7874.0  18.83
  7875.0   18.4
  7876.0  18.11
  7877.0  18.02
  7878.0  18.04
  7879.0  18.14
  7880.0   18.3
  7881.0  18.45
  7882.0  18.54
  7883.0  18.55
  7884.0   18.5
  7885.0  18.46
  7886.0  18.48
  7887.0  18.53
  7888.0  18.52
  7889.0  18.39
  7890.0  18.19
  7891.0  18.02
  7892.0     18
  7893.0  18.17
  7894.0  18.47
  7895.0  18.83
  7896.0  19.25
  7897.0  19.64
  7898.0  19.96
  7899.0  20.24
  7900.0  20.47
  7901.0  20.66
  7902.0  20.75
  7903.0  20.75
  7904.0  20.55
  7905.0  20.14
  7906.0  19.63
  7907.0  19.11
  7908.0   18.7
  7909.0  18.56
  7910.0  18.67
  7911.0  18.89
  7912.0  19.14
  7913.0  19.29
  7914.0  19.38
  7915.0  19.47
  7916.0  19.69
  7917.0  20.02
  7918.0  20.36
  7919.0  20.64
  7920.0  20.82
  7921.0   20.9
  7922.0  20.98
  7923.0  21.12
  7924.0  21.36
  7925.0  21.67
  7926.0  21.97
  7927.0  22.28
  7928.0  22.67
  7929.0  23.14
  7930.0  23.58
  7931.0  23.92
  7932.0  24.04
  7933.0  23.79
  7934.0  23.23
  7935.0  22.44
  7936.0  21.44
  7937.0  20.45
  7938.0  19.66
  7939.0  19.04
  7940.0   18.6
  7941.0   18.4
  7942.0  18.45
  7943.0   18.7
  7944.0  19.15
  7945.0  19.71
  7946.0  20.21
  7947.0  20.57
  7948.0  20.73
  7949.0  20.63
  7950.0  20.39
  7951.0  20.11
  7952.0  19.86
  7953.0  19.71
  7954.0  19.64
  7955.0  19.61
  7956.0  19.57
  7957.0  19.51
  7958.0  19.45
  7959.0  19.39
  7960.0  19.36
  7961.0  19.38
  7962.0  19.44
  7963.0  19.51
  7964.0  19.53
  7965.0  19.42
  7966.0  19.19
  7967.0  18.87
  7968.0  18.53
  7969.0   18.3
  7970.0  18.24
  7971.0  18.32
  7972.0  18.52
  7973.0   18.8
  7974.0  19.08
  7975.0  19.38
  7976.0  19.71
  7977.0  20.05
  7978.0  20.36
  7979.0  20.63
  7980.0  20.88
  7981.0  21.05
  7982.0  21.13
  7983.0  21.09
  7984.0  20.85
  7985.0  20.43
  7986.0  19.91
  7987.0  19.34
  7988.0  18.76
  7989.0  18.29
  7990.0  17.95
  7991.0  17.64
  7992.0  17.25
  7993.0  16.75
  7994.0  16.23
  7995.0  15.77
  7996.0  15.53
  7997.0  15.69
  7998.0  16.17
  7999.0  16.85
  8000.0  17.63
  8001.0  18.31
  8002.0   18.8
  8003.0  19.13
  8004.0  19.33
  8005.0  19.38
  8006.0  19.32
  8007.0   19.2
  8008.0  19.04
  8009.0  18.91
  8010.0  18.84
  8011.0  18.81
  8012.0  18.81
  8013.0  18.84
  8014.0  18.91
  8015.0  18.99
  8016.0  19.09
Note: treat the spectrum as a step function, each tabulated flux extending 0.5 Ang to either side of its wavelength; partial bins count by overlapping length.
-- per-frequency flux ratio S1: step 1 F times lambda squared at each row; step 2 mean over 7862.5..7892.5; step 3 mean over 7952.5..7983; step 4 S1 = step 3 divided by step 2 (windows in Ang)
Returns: 1.1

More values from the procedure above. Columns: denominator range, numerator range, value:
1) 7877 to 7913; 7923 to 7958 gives 1.11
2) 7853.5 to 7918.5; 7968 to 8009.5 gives 1.01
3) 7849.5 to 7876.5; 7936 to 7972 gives 1.03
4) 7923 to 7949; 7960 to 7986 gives 0.94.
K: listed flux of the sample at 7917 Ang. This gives 20.02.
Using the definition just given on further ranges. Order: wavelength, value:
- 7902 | 20.75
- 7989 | 18.29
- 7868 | 18.57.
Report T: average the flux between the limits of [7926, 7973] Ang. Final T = 20.2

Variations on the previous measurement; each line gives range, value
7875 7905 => 18.9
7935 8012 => 19.1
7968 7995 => 19.1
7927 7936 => 23.2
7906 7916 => 19.1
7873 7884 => 18.4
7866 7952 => 19.8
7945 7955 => 20.2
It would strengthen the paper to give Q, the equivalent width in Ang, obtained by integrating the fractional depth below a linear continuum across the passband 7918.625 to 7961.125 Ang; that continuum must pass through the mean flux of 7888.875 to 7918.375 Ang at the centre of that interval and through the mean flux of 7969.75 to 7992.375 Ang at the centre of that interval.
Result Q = -2.8 Ang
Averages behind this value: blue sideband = 19.4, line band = 20.7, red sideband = 19.5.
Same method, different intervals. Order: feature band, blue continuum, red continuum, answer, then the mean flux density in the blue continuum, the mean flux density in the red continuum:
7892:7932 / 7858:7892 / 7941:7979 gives -2.8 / 18.7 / 19.4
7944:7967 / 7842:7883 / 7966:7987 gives -0.2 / 19.1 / 19.7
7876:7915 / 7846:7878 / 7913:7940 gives 2.6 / 19.2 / 21.4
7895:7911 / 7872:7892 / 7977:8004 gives -1.1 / 18.4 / 18.6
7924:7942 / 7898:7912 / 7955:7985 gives -1.8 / 19.8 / 19.6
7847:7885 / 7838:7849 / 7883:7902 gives -0.6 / 18.6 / 19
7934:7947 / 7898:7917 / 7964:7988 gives -0.1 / 19.7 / 19.6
